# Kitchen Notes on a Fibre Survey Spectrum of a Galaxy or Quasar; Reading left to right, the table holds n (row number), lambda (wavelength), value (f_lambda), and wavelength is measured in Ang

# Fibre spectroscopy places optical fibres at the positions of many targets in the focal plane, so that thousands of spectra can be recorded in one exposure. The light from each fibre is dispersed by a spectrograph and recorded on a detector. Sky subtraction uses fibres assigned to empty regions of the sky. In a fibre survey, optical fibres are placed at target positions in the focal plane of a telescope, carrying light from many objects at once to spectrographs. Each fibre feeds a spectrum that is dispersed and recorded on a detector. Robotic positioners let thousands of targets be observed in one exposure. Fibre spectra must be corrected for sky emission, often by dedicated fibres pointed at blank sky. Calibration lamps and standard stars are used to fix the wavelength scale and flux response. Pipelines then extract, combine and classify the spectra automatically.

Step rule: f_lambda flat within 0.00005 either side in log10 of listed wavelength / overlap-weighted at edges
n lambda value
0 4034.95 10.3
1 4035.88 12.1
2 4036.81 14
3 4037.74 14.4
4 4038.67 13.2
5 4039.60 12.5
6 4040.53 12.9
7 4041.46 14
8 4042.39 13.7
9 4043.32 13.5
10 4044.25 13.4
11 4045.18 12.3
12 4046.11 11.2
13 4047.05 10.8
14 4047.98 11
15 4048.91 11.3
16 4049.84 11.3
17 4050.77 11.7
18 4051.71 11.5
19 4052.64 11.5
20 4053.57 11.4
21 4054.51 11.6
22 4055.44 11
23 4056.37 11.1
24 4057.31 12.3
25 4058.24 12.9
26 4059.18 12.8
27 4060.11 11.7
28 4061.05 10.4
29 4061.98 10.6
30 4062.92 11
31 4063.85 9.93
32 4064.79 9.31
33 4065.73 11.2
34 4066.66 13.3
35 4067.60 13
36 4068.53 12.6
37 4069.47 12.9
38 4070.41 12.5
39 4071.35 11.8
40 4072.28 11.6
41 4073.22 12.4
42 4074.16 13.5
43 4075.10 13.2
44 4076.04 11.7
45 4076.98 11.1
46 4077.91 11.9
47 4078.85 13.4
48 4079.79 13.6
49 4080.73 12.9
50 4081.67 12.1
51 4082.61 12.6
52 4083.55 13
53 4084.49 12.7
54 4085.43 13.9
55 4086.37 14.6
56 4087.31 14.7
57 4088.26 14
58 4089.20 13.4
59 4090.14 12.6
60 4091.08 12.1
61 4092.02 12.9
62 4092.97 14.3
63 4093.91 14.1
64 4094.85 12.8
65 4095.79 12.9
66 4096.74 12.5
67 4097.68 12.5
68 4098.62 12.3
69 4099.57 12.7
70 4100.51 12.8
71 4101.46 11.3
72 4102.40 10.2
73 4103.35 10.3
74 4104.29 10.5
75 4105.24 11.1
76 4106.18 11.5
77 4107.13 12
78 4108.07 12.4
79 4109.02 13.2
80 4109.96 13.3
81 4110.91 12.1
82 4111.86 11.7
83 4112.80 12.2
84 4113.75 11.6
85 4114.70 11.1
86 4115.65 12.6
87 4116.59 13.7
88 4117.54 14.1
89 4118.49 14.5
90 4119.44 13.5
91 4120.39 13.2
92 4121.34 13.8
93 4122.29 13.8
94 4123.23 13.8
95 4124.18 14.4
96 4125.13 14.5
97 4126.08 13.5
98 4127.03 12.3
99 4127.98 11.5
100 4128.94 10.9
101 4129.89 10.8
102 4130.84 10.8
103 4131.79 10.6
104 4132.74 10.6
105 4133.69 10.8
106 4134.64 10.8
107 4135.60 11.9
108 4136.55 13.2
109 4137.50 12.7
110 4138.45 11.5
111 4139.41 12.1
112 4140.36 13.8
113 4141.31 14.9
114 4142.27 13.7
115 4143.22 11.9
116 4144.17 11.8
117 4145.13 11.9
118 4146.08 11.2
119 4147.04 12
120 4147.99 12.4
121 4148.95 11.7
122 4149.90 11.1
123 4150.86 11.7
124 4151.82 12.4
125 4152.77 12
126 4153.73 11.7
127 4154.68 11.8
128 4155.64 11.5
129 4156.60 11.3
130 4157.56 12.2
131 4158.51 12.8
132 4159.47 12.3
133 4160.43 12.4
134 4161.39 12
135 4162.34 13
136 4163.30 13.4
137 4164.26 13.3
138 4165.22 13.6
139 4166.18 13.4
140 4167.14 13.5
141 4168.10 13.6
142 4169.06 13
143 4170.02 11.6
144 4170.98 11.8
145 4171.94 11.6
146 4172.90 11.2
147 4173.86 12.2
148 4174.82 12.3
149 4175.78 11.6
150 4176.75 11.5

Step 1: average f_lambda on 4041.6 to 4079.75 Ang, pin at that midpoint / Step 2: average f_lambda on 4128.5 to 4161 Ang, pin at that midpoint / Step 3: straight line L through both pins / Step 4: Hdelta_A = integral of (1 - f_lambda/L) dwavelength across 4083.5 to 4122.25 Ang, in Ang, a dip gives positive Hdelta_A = -2.6 Ang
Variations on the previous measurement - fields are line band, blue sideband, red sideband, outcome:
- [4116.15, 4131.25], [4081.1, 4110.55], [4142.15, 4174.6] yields -0.7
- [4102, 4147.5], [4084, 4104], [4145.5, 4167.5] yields 0.9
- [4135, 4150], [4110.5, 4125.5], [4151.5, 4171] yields 0.5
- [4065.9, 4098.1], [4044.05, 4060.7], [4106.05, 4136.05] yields -2.4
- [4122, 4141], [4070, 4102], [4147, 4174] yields 0.4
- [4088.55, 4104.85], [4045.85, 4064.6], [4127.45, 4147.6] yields -1.1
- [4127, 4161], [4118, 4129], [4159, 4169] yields 3.4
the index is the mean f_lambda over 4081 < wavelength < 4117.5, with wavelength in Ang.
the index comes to 12.6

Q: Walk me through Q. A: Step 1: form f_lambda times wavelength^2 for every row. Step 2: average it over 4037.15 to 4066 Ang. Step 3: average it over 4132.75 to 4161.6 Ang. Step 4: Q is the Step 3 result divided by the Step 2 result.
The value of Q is 1.1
